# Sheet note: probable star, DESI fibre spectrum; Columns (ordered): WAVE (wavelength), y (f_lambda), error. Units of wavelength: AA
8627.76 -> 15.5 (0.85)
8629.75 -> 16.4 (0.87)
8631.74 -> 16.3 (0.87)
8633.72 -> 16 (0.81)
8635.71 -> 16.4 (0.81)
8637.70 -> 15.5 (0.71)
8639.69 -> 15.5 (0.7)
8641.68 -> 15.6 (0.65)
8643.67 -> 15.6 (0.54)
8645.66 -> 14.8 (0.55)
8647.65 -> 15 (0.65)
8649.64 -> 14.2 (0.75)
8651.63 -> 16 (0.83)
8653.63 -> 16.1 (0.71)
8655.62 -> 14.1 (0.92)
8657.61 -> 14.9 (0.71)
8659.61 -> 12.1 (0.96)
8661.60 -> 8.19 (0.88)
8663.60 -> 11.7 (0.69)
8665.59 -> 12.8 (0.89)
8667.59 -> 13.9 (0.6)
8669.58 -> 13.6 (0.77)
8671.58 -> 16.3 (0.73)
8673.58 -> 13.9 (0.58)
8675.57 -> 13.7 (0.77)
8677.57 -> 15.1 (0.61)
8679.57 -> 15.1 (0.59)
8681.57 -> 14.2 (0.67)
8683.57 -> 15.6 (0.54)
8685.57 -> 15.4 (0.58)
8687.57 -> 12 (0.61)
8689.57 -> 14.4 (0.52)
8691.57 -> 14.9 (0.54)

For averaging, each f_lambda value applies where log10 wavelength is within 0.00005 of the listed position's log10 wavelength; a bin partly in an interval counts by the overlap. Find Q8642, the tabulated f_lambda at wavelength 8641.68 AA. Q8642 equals 15.6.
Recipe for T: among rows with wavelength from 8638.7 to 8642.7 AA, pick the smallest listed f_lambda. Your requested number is 15.5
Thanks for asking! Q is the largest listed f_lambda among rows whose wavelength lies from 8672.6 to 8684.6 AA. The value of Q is 15.6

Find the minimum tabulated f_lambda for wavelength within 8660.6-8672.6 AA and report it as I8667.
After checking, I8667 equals 8.19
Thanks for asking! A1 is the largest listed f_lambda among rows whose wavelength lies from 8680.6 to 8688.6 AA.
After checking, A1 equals 15.6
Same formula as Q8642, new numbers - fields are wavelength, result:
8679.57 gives 15.1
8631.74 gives 16.3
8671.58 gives 16.3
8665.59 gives 12.8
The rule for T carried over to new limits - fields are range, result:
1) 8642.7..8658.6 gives 14.1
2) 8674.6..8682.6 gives 13.7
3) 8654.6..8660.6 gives 12.1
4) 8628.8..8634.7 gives 16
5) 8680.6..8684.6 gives 14.2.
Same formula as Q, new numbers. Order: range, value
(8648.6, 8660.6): 16.1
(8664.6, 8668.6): 13.9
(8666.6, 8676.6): 16.3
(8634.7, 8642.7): 16.4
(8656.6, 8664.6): 14.9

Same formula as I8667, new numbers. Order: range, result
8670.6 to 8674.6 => 13.9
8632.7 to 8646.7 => 14.8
